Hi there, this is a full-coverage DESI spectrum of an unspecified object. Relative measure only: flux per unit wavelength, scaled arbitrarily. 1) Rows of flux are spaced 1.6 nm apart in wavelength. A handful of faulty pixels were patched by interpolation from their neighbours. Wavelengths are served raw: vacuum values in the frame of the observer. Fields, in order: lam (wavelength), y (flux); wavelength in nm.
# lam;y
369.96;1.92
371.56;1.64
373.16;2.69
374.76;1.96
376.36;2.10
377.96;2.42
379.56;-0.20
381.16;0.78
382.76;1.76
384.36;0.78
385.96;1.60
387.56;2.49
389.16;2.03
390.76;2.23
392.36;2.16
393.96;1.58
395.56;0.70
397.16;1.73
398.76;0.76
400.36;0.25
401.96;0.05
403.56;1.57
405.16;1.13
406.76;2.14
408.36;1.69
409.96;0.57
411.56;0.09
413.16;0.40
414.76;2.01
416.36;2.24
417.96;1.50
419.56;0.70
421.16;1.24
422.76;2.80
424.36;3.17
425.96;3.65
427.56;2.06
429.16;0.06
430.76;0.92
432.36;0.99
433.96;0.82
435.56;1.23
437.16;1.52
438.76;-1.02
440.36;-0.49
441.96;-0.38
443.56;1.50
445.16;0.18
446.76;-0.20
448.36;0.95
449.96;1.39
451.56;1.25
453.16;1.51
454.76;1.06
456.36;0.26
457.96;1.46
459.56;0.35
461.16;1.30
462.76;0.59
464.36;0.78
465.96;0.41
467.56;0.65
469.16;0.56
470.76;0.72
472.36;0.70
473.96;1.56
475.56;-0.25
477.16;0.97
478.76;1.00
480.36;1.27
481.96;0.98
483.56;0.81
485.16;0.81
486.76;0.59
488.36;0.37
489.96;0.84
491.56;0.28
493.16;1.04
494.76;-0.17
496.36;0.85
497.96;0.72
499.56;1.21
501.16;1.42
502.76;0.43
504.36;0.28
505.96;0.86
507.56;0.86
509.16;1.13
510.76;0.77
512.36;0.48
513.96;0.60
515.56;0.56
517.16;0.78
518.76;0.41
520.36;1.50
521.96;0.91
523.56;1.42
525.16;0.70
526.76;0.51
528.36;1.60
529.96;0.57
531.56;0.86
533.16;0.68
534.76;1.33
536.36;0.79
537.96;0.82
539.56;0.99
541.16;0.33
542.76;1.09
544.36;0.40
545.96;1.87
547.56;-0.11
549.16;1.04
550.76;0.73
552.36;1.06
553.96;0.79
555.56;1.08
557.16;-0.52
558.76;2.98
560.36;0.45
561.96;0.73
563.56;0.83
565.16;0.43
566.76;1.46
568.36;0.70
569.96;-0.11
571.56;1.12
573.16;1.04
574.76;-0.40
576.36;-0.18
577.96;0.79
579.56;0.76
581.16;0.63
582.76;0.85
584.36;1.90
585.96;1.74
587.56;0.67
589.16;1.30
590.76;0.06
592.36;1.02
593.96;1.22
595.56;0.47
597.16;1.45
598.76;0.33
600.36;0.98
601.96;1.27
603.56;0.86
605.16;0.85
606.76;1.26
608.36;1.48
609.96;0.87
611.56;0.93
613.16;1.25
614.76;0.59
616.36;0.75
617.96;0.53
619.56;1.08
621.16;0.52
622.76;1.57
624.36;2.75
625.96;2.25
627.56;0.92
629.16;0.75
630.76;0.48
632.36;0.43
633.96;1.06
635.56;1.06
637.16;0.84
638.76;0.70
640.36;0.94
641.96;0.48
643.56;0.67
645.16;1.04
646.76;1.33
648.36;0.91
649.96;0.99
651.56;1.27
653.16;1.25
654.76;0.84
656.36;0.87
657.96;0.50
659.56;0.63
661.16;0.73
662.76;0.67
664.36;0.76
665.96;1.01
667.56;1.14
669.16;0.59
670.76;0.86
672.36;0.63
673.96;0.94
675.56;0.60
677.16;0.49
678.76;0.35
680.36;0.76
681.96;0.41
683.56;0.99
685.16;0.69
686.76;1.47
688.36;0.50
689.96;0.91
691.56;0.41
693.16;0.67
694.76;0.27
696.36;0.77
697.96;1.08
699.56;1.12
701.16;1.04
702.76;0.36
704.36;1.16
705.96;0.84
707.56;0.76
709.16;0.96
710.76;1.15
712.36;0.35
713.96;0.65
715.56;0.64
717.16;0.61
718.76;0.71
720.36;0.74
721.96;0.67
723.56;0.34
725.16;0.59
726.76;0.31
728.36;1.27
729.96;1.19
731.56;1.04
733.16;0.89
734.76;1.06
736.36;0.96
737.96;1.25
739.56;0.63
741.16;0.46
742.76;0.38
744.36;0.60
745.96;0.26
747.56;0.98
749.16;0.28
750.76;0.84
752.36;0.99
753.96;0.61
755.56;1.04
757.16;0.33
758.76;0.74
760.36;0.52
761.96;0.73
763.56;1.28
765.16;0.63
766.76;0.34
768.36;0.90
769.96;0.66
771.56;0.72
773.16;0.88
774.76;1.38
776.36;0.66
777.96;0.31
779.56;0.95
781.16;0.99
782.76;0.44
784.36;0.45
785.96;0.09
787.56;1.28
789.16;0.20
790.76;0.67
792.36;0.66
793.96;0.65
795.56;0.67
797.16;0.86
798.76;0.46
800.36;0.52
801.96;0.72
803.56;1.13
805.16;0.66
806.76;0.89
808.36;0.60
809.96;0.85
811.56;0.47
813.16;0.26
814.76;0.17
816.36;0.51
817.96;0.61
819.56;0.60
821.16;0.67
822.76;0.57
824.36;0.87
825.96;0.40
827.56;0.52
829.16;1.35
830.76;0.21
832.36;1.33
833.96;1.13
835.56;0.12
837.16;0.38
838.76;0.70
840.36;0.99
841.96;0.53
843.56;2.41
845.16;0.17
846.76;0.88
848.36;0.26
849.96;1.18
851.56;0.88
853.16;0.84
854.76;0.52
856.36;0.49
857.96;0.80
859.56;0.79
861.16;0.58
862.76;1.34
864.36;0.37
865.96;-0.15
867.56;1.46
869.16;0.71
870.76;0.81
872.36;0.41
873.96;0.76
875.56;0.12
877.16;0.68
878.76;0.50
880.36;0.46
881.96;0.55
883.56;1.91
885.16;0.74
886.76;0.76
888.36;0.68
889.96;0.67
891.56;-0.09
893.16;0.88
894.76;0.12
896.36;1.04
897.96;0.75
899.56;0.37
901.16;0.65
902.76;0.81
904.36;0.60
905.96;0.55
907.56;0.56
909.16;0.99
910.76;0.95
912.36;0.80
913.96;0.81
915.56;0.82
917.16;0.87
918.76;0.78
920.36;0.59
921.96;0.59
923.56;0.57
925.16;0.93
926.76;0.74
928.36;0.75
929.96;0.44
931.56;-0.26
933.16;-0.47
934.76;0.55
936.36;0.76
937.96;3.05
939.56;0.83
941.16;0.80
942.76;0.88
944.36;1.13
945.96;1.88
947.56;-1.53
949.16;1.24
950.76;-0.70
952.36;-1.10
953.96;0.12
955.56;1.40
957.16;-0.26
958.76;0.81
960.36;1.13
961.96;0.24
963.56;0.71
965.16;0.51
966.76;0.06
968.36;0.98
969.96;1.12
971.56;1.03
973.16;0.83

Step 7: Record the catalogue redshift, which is 1.23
